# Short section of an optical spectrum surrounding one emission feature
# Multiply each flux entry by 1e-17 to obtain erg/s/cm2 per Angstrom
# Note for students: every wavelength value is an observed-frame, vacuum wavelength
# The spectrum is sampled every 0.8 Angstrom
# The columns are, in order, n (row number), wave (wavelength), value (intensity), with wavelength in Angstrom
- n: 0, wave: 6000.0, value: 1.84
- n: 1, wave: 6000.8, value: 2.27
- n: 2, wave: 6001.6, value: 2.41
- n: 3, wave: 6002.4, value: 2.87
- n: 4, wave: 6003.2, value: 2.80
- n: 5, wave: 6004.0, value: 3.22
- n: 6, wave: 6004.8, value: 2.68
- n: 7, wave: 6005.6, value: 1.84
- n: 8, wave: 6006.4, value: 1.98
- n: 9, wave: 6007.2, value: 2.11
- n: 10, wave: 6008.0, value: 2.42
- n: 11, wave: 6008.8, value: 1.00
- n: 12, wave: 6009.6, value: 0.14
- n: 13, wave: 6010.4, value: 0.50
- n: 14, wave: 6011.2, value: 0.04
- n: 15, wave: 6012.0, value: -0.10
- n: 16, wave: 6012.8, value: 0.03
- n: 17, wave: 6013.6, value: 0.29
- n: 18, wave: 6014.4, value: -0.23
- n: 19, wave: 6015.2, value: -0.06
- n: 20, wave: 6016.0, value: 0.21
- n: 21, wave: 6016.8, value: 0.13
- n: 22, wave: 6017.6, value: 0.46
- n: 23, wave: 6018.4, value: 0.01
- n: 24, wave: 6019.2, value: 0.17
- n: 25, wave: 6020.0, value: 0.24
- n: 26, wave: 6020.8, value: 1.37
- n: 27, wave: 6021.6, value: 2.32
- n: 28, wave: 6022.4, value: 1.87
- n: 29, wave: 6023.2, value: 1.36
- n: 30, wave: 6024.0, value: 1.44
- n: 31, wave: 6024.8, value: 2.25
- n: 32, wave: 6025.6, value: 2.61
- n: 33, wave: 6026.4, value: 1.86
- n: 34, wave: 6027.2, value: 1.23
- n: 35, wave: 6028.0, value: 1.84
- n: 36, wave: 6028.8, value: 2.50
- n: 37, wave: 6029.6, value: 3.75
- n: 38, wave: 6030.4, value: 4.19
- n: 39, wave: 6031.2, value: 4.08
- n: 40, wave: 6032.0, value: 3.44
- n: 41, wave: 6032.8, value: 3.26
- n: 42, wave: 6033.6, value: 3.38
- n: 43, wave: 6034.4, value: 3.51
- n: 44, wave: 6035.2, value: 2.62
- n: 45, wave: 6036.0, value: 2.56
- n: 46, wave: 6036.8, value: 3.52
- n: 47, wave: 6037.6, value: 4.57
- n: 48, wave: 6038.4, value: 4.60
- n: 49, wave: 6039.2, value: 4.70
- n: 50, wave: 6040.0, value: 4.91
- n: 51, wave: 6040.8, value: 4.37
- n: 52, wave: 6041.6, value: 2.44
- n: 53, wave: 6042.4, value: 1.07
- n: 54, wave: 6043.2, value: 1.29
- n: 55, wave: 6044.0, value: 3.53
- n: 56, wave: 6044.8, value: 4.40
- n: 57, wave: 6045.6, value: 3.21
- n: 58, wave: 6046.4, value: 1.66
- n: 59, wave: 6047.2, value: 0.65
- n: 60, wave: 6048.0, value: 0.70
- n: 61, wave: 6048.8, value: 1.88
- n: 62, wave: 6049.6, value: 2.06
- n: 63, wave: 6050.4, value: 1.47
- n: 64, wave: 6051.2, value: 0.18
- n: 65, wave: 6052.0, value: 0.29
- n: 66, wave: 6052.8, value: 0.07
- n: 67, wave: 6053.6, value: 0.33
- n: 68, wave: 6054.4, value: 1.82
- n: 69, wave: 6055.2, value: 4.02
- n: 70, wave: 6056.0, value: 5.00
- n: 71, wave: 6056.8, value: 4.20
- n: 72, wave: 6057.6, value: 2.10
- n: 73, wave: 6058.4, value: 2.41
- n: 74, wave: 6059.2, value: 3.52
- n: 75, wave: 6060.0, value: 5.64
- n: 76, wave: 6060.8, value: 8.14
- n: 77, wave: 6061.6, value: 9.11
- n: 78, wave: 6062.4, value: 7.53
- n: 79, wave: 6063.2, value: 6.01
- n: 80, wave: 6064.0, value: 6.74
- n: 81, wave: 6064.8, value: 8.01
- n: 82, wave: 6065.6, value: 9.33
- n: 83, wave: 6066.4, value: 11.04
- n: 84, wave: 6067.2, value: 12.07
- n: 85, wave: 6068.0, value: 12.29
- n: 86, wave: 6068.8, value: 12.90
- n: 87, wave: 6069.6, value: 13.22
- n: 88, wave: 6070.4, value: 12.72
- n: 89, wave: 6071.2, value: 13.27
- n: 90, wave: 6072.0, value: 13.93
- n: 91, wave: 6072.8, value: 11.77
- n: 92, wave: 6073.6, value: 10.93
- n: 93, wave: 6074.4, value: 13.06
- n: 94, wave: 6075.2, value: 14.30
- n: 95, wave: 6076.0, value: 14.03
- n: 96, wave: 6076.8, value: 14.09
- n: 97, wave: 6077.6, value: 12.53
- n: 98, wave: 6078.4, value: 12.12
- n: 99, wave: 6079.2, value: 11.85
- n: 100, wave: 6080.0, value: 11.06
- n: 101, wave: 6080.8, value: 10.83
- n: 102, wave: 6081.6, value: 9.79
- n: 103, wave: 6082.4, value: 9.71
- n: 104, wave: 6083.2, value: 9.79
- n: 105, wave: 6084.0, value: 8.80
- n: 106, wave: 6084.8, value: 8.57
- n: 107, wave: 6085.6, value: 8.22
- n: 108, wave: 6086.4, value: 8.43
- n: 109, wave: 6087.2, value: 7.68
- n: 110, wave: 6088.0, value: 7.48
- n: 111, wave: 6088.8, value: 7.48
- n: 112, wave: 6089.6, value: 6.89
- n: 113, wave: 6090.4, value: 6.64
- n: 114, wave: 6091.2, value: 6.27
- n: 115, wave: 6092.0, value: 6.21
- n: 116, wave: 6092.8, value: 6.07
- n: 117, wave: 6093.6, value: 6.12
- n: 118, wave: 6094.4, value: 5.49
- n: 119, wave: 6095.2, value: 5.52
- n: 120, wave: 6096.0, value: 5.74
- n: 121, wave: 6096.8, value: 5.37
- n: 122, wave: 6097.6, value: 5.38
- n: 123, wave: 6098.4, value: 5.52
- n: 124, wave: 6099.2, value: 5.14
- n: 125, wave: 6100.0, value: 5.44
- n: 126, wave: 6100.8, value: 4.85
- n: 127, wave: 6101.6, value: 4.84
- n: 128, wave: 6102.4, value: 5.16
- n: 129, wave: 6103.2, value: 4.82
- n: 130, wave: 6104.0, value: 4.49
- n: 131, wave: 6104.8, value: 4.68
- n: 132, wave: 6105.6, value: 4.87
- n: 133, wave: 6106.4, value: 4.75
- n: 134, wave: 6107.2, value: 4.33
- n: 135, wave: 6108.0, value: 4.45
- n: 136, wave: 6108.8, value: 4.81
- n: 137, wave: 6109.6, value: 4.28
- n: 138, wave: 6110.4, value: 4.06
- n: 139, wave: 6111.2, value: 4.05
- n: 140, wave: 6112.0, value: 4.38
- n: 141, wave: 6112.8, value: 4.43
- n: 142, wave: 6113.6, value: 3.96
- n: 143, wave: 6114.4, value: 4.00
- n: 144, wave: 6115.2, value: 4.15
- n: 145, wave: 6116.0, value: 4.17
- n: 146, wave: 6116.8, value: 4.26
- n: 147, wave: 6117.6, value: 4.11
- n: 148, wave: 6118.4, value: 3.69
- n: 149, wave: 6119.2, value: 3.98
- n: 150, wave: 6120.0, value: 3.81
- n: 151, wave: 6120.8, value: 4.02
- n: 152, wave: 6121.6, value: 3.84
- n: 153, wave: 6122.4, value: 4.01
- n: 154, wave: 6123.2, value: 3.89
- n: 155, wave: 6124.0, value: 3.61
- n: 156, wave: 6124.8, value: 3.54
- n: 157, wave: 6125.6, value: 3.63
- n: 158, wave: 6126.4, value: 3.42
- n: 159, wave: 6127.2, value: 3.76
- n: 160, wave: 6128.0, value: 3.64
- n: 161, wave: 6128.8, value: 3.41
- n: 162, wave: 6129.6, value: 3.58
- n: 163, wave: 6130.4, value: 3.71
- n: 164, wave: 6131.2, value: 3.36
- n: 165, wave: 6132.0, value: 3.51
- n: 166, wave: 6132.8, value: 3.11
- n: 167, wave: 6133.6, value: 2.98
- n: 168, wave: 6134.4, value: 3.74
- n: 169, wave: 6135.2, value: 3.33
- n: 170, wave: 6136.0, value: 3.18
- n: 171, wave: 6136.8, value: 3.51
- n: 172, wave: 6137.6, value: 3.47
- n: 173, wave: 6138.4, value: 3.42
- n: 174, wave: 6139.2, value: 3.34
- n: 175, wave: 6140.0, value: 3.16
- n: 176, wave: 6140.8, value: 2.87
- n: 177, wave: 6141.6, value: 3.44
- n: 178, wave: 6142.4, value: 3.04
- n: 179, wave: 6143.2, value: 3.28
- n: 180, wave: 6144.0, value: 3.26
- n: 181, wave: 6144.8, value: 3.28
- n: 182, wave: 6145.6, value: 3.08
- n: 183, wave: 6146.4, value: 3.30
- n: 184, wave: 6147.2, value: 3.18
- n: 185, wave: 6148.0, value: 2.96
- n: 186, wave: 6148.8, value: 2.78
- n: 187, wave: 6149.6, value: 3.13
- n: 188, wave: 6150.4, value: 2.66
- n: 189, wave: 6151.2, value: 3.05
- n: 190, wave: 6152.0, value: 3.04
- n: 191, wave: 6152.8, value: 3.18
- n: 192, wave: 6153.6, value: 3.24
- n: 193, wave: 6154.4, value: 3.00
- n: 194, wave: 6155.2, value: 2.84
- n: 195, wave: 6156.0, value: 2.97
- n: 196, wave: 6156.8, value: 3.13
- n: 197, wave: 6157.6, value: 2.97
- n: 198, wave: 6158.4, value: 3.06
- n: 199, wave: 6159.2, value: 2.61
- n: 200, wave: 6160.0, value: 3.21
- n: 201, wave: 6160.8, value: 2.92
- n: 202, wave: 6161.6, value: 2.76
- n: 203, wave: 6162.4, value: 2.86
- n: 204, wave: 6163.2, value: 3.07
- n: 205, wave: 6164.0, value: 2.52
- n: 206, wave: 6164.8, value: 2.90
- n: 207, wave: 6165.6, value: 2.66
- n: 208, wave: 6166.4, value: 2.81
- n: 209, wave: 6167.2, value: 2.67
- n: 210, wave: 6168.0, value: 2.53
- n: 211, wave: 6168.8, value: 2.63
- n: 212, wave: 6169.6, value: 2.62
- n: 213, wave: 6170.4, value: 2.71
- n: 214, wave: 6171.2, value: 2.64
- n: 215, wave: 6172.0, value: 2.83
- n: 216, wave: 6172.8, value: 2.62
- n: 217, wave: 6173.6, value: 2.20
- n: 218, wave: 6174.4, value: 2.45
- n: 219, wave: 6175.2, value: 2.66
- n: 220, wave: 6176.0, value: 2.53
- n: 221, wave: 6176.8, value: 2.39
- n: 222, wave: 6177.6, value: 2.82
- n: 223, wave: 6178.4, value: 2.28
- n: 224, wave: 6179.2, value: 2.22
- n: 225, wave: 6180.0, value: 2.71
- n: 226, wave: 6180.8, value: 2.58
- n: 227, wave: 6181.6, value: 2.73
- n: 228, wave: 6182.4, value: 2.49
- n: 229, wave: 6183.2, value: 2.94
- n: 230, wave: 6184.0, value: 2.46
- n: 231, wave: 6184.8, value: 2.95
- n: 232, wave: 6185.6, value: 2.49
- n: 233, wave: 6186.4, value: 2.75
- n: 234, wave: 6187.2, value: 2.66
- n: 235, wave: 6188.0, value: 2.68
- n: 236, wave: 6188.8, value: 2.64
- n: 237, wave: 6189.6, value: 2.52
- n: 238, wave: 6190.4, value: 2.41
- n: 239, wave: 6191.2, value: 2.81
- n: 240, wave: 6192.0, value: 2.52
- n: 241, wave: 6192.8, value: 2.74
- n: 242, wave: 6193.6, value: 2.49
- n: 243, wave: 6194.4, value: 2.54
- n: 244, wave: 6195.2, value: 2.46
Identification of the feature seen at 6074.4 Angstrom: Ly-alpha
